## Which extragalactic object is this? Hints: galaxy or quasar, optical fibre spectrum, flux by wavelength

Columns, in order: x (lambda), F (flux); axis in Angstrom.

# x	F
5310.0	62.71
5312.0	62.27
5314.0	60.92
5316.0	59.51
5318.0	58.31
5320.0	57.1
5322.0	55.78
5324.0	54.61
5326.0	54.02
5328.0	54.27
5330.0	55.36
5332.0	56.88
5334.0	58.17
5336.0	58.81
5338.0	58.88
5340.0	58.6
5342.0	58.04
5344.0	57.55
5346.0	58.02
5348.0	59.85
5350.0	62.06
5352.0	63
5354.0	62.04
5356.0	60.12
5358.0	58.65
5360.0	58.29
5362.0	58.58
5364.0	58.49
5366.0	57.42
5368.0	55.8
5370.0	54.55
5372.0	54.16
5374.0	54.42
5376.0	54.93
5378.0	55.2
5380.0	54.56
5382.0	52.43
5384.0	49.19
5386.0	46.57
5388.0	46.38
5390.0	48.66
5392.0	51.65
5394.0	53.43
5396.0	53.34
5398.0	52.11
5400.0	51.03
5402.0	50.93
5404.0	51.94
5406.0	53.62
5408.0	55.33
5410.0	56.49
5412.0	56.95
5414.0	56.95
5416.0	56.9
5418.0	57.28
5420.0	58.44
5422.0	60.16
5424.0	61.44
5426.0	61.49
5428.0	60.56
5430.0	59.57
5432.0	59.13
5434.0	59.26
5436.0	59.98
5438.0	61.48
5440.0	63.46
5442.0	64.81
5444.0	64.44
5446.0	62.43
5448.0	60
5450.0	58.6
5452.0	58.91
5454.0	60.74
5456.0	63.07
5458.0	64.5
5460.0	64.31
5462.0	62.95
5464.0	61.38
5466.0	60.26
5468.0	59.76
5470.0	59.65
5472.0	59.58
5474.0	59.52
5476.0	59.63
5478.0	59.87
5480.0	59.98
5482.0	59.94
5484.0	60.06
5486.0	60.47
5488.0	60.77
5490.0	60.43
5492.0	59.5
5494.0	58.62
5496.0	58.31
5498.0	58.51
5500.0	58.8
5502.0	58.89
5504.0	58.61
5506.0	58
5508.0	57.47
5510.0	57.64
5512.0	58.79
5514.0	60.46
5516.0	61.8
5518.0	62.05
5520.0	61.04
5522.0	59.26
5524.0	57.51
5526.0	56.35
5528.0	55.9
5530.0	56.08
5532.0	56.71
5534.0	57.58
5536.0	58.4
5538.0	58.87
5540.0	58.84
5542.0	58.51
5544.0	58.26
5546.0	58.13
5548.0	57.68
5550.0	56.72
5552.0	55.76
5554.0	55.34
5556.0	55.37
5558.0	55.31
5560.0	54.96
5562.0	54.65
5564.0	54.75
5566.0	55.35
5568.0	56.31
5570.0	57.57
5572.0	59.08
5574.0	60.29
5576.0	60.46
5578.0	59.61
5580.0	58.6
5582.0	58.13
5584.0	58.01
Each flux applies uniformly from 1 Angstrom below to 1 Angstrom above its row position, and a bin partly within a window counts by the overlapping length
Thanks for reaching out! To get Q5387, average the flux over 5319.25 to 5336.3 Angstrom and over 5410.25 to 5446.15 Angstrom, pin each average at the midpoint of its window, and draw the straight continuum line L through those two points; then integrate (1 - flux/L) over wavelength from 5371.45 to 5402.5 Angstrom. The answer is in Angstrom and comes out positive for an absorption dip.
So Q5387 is 3.5 Angstrom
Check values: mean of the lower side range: 56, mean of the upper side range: 60.1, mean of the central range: 51.8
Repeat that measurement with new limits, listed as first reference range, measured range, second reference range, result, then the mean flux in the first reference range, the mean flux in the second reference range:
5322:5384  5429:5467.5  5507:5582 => -2.7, 57.1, 57.8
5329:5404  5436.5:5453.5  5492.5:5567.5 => -1.5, 55.6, 57.7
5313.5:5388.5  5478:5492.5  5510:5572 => -0.7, 56.7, 57.5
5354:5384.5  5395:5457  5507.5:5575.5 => -2.0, 56.1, 57.6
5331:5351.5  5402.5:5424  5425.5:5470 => 1.4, 58.8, 61.4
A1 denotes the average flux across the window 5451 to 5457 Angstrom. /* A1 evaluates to 60.9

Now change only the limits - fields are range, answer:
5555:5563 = 55.1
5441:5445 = 64.6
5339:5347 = 58.1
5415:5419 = 57.1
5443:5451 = 61.4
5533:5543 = 58.4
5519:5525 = 59.3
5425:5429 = 61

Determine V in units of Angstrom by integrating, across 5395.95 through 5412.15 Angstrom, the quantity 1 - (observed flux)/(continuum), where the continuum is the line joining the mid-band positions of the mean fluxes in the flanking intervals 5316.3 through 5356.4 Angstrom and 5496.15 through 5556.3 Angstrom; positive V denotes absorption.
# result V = 1.3 Angstrom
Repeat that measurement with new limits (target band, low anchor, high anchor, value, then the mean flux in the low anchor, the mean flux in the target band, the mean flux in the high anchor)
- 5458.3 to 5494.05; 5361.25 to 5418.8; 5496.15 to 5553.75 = -2.4 Angstrom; 53.7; 60.5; 58.3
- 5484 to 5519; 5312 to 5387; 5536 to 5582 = -1.3 Angstrom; 57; 59.4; 57.3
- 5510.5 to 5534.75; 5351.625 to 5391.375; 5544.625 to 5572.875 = -1.1 Angstrom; 55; 58.6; 56.2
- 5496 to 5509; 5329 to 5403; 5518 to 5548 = -0.2 Angstrom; 55.6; 58.4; 58.1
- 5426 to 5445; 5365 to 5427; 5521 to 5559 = -2.2 Angstrom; 54.3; 61.4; 57.2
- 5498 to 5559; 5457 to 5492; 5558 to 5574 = 0.1 Angstrom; 60.7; 58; 56.3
